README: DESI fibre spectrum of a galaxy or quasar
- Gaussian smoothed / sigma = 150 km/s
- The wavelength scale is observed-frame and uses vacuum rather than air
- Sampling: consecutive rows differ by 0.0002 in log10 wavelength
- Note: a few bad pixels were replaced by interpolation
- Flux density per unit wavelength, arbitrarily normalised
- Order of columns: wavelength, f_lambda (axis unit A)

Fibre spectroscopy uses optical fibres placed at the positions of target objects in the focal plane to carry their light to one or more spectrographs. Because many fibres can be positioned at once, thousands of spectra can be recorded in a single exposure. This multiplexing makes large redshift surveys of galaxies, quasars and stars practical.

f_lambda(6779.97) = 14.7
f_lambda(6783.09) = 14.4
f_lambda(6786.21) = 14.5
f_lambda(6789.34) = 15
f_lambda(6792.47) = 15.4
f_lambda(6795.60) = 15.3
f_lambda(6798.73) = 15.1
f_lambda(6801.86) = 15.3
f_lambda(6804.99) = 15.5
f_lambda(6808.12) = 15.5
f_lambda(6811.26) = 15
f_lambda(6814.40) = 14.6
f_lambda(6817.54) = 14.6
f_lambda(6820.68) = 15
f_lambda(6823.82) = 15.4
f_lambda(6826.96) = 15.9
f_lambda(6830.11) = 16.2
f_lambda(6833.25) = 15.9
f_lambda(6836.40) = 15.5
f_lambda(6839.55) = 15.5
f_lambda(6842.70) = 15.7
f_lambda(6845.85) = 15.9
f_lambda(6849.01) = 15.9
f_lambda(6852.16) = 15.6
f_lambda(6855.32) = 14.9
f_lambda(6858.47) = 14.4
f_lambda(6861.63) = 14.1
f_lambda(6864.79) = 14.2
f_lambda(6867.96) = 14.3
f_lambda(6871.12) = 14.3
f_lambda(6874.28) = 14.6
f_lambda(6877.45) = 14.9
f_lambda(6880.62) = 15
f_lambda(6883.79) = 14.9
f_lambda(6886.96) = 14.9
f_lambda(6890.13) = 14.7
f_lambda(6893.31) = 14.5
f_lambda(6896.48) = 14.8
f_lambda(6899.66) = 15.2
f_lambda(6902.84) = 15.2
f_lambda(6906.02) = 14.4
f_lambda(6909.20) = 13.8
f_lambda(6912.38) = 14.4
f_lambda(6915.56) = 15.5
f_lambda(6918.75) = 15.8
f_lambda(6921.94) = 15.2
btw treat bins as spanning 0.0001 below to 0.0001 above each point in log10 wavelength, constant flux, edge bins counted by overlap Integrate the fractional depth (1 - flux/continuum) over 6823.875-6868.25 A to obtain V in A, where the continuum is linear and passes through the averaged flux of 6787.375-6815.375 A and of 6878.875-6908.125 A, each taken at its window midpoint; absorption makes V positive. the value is -0.9 A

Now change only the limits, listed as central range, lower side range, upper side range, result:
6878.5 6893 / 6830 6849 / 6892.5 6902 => 0.2 A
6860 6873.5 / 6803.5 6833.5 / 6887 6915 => 0.6 A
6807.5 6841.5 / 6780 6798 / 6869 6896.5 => -1.2 A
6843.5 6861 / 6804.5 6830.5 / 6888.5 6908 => -0.3 A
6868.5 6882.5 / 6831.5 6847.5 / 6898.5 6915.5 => 0.4 A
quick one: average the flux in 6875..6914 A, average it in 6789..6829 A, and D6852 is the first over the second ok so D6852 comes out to 0.97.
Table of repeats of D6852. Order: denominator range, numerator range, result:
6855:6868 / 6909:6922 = 1.05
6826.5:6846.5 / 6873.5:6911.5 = 0.93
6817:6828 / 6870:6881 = 0.96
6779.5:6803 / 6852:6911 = 0.98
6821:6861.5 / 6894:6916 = 0.95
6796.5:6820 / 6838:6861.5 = 1.02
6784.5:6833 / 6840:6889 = 0.98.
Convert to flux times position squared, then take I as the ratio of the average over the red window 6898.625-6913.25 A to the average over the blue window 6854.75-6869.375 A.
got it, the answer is 1.03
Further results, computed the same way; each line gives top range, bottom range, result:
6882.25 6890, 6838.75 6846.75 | 0.96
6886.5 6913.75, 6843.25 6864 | 0.98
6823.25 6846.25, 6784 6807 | 1.05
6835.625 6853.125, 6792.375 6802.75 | 1.04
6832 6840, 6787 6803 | 1.04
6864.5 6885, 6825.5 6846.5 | 0.94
